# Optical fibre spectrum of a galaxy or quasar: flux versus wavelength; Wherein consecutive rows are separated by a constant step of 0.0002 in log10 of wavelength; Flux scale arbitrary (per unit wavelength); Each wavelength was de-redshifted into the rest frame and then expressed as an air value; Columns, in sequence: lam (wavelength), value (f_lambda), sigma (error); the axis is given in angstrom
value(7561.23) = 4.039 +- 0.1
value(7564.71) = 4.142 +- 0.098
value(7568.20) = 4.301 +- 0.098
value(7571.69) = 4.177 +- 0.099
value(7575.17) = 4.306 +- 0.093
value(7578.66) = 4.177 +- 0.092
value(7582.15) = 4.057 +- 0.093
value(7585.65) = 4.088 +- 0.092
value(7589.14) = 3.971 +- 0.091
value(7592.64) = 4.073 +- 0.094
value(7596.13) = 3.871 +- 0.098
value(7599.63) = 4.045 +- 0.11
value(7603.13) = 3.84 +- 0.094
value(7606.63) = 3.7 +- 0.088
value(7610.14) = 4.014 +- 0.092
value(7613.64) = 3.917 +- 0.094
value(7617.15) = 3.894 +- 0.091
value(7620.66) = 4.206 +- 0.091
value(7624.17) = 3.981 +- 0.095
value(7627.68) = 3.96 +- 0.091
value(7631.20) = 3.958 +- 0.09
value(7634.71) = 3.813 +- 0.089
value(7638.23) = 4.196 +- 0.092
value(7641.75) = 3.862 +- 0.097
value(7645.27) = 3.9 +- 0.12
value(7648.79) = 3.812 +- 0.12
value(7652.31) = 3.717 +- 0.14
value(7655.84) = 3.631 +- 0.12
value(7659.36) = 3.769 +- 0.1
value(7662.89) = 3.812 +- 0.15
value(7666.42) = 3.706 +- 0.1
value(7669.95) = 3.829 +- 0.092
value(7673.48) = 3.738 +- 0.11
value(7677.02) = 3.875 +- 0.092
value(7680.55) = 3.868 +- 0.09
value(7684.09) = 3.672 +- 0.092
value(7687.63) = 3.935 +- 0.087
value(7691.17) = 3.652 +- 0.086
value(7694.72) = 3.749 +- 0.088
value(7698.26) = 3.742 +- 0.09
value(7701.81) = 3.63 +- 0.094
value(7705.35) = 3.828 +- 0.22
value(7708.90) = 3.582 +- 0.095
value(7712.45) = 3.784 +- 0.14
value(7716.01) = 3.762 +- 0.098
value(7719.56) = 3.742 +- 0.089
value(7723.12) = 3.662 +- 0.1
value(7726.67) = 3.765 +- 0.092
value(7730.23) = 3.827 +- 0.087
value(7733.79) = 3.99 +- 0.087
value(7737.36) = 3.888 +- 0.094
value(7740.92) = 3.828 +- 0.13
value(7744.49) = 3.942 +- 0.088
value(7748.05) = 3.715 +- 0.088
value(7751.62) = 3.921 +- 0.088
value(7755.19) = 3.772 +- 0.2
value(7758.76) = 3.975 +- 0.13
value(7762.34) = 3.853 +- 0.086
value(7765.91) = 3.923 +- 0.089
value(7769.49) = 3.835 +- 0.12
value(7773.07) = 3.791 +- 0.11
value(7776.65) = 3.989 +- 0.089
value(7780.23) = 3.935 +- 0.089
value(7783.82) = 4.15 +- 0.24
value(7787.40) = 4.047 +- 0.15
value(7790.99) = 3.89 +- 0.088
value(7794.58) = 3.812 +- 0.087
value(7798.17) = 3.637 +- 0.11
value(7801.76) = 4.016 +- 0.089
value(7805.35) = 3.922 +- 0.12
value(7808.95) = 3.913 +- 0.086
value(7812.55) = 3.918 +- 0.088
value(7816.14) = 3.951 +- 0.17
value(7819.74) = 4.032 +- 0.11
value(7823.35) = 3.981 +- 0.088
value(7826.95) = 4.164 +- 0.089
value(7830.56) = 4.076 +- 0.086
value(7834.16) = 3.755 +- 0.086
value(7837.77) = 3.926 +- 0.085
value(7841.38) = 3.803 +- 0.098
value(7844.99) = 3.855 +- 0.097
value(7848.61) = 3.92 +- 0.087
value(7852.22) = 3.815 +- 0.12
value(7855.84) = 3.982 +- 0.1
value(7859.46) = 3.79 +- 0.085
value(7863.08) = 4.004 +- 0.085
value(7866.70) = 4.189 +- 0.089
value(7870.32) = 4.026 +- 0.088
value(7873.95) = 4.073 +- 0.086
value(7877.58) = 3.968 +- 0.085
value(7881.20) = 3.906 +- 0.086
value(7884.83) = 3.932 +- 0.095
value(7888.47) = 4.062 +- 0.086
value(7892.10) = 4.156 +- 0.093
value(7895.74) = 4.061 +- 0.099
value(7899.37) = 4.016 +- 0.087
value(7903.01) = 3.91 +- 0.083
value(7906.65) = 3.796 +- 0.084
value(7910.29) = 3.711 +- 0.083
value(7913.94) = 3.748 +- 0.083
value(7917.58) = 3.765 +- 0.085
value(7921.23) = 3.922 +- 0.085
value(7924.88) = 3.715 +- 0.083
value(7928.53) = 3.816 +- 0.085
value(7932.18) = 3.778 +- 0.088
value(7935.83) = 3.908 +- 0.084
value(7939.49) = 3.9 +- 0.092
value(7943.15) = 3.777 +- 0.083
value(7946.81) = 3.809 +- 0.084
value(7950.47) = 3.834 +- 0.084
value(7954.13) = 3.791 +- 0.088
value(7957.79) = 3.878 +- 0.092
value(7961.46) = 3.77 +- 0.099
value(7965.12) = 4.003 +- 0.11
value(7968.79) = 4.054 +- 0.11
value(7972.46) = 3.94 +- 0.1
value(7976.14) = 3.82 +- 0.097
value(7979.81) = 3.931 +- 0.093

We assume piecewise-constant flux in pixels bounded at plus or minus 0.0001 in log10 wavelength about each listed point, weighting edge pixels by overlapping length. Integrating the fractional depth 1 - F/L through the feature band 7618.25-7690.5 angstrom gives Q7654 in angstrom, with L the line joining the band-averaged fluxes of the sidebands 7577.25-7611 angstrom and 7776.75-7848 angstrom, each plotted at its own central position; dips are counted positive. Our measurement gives 2.0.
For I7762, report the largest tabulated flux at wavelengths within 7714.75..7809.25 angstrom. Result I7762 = 4.15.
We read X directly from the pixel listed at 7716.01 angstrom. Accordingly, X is 3.762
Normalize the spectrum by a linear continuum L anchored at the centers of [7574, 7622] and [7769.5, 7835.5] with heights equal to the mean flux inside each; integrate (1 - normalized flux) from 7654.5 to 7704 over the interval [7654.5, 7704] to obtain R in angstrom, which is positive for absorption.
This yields 2.7 angstrom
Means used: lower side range 4.01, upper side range 3.94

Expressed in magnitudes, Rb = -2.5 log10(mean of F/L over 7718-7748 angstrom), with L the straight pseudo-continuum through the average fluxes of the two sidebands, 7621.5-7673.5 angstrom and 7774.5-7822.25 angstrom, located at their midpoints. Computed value 0.02 mag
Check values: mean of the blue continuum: 3.86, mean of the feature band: 3.82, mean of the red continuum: 3.94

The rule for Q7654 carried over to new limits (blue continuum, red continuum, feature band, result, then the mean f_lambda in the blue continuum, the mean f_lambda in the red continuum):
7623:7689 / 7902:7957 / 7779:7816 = -1.0 angstrom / 3.84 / 3.81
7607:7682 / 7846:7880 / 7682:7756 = 2.4 angstrom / 3.88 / 3.97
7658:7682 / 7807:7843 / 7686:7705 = 0.4 angstrom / 3.8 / 3.95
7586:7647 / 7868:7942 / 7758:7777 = 0.2 angstrom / 3.96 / 3.91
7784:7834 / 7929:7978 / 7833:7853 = 0.4 angstrom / 3.95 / 3.87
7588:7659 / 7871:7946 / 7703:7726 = 1.1 angstrom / 3.91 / 3.9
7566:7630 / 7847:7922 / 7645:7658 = 0.9 angstrom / 4.03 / 3.94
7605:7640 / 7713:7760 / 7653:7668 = 0.7 angstrom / 3.96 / 3.83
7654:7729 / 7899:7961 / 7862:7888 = -1.4 angstrom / 3.75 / 3.82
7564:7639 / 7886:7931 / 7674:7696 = 1.1 angstrom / 4.03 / 3.89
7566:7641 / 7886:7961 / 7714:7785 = 1.6 angstrom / 4.02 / 3.87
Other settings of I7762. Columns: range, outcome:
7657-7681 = 3.875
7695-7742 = 3.99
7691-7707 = 3.828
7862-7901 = 4.189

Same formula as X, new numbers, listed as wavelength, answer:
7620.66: 4.206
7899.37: 4.016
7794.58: 3.812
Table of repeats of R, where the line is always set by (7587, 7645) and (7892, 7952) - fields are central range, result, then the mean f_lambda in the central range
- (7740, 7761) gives 0.27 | 3.86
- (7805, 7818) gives -0.13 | 3.93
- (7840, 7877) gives -0.72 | 3.95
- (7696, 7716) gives 1.05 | 3.72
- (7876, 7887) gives -0.21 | 3.94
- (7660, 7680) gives 0.72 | 3.8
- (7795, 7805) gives 0.14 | 3.84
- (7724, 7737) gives 0.22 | 3.85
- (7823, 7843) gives -0.35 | 3.95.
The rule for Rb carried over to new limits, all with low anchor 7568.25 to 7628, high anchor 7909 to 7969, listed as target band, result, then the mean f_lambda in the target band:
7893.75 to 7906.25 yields -0.03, 3.98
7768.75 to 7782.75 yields 0.01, 3.9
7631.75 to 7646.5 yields 0.02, 3.95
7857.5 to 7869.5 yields -0.03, 4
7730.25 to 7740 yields 0.01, 3.91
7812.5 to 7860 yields -0.01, 3.93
